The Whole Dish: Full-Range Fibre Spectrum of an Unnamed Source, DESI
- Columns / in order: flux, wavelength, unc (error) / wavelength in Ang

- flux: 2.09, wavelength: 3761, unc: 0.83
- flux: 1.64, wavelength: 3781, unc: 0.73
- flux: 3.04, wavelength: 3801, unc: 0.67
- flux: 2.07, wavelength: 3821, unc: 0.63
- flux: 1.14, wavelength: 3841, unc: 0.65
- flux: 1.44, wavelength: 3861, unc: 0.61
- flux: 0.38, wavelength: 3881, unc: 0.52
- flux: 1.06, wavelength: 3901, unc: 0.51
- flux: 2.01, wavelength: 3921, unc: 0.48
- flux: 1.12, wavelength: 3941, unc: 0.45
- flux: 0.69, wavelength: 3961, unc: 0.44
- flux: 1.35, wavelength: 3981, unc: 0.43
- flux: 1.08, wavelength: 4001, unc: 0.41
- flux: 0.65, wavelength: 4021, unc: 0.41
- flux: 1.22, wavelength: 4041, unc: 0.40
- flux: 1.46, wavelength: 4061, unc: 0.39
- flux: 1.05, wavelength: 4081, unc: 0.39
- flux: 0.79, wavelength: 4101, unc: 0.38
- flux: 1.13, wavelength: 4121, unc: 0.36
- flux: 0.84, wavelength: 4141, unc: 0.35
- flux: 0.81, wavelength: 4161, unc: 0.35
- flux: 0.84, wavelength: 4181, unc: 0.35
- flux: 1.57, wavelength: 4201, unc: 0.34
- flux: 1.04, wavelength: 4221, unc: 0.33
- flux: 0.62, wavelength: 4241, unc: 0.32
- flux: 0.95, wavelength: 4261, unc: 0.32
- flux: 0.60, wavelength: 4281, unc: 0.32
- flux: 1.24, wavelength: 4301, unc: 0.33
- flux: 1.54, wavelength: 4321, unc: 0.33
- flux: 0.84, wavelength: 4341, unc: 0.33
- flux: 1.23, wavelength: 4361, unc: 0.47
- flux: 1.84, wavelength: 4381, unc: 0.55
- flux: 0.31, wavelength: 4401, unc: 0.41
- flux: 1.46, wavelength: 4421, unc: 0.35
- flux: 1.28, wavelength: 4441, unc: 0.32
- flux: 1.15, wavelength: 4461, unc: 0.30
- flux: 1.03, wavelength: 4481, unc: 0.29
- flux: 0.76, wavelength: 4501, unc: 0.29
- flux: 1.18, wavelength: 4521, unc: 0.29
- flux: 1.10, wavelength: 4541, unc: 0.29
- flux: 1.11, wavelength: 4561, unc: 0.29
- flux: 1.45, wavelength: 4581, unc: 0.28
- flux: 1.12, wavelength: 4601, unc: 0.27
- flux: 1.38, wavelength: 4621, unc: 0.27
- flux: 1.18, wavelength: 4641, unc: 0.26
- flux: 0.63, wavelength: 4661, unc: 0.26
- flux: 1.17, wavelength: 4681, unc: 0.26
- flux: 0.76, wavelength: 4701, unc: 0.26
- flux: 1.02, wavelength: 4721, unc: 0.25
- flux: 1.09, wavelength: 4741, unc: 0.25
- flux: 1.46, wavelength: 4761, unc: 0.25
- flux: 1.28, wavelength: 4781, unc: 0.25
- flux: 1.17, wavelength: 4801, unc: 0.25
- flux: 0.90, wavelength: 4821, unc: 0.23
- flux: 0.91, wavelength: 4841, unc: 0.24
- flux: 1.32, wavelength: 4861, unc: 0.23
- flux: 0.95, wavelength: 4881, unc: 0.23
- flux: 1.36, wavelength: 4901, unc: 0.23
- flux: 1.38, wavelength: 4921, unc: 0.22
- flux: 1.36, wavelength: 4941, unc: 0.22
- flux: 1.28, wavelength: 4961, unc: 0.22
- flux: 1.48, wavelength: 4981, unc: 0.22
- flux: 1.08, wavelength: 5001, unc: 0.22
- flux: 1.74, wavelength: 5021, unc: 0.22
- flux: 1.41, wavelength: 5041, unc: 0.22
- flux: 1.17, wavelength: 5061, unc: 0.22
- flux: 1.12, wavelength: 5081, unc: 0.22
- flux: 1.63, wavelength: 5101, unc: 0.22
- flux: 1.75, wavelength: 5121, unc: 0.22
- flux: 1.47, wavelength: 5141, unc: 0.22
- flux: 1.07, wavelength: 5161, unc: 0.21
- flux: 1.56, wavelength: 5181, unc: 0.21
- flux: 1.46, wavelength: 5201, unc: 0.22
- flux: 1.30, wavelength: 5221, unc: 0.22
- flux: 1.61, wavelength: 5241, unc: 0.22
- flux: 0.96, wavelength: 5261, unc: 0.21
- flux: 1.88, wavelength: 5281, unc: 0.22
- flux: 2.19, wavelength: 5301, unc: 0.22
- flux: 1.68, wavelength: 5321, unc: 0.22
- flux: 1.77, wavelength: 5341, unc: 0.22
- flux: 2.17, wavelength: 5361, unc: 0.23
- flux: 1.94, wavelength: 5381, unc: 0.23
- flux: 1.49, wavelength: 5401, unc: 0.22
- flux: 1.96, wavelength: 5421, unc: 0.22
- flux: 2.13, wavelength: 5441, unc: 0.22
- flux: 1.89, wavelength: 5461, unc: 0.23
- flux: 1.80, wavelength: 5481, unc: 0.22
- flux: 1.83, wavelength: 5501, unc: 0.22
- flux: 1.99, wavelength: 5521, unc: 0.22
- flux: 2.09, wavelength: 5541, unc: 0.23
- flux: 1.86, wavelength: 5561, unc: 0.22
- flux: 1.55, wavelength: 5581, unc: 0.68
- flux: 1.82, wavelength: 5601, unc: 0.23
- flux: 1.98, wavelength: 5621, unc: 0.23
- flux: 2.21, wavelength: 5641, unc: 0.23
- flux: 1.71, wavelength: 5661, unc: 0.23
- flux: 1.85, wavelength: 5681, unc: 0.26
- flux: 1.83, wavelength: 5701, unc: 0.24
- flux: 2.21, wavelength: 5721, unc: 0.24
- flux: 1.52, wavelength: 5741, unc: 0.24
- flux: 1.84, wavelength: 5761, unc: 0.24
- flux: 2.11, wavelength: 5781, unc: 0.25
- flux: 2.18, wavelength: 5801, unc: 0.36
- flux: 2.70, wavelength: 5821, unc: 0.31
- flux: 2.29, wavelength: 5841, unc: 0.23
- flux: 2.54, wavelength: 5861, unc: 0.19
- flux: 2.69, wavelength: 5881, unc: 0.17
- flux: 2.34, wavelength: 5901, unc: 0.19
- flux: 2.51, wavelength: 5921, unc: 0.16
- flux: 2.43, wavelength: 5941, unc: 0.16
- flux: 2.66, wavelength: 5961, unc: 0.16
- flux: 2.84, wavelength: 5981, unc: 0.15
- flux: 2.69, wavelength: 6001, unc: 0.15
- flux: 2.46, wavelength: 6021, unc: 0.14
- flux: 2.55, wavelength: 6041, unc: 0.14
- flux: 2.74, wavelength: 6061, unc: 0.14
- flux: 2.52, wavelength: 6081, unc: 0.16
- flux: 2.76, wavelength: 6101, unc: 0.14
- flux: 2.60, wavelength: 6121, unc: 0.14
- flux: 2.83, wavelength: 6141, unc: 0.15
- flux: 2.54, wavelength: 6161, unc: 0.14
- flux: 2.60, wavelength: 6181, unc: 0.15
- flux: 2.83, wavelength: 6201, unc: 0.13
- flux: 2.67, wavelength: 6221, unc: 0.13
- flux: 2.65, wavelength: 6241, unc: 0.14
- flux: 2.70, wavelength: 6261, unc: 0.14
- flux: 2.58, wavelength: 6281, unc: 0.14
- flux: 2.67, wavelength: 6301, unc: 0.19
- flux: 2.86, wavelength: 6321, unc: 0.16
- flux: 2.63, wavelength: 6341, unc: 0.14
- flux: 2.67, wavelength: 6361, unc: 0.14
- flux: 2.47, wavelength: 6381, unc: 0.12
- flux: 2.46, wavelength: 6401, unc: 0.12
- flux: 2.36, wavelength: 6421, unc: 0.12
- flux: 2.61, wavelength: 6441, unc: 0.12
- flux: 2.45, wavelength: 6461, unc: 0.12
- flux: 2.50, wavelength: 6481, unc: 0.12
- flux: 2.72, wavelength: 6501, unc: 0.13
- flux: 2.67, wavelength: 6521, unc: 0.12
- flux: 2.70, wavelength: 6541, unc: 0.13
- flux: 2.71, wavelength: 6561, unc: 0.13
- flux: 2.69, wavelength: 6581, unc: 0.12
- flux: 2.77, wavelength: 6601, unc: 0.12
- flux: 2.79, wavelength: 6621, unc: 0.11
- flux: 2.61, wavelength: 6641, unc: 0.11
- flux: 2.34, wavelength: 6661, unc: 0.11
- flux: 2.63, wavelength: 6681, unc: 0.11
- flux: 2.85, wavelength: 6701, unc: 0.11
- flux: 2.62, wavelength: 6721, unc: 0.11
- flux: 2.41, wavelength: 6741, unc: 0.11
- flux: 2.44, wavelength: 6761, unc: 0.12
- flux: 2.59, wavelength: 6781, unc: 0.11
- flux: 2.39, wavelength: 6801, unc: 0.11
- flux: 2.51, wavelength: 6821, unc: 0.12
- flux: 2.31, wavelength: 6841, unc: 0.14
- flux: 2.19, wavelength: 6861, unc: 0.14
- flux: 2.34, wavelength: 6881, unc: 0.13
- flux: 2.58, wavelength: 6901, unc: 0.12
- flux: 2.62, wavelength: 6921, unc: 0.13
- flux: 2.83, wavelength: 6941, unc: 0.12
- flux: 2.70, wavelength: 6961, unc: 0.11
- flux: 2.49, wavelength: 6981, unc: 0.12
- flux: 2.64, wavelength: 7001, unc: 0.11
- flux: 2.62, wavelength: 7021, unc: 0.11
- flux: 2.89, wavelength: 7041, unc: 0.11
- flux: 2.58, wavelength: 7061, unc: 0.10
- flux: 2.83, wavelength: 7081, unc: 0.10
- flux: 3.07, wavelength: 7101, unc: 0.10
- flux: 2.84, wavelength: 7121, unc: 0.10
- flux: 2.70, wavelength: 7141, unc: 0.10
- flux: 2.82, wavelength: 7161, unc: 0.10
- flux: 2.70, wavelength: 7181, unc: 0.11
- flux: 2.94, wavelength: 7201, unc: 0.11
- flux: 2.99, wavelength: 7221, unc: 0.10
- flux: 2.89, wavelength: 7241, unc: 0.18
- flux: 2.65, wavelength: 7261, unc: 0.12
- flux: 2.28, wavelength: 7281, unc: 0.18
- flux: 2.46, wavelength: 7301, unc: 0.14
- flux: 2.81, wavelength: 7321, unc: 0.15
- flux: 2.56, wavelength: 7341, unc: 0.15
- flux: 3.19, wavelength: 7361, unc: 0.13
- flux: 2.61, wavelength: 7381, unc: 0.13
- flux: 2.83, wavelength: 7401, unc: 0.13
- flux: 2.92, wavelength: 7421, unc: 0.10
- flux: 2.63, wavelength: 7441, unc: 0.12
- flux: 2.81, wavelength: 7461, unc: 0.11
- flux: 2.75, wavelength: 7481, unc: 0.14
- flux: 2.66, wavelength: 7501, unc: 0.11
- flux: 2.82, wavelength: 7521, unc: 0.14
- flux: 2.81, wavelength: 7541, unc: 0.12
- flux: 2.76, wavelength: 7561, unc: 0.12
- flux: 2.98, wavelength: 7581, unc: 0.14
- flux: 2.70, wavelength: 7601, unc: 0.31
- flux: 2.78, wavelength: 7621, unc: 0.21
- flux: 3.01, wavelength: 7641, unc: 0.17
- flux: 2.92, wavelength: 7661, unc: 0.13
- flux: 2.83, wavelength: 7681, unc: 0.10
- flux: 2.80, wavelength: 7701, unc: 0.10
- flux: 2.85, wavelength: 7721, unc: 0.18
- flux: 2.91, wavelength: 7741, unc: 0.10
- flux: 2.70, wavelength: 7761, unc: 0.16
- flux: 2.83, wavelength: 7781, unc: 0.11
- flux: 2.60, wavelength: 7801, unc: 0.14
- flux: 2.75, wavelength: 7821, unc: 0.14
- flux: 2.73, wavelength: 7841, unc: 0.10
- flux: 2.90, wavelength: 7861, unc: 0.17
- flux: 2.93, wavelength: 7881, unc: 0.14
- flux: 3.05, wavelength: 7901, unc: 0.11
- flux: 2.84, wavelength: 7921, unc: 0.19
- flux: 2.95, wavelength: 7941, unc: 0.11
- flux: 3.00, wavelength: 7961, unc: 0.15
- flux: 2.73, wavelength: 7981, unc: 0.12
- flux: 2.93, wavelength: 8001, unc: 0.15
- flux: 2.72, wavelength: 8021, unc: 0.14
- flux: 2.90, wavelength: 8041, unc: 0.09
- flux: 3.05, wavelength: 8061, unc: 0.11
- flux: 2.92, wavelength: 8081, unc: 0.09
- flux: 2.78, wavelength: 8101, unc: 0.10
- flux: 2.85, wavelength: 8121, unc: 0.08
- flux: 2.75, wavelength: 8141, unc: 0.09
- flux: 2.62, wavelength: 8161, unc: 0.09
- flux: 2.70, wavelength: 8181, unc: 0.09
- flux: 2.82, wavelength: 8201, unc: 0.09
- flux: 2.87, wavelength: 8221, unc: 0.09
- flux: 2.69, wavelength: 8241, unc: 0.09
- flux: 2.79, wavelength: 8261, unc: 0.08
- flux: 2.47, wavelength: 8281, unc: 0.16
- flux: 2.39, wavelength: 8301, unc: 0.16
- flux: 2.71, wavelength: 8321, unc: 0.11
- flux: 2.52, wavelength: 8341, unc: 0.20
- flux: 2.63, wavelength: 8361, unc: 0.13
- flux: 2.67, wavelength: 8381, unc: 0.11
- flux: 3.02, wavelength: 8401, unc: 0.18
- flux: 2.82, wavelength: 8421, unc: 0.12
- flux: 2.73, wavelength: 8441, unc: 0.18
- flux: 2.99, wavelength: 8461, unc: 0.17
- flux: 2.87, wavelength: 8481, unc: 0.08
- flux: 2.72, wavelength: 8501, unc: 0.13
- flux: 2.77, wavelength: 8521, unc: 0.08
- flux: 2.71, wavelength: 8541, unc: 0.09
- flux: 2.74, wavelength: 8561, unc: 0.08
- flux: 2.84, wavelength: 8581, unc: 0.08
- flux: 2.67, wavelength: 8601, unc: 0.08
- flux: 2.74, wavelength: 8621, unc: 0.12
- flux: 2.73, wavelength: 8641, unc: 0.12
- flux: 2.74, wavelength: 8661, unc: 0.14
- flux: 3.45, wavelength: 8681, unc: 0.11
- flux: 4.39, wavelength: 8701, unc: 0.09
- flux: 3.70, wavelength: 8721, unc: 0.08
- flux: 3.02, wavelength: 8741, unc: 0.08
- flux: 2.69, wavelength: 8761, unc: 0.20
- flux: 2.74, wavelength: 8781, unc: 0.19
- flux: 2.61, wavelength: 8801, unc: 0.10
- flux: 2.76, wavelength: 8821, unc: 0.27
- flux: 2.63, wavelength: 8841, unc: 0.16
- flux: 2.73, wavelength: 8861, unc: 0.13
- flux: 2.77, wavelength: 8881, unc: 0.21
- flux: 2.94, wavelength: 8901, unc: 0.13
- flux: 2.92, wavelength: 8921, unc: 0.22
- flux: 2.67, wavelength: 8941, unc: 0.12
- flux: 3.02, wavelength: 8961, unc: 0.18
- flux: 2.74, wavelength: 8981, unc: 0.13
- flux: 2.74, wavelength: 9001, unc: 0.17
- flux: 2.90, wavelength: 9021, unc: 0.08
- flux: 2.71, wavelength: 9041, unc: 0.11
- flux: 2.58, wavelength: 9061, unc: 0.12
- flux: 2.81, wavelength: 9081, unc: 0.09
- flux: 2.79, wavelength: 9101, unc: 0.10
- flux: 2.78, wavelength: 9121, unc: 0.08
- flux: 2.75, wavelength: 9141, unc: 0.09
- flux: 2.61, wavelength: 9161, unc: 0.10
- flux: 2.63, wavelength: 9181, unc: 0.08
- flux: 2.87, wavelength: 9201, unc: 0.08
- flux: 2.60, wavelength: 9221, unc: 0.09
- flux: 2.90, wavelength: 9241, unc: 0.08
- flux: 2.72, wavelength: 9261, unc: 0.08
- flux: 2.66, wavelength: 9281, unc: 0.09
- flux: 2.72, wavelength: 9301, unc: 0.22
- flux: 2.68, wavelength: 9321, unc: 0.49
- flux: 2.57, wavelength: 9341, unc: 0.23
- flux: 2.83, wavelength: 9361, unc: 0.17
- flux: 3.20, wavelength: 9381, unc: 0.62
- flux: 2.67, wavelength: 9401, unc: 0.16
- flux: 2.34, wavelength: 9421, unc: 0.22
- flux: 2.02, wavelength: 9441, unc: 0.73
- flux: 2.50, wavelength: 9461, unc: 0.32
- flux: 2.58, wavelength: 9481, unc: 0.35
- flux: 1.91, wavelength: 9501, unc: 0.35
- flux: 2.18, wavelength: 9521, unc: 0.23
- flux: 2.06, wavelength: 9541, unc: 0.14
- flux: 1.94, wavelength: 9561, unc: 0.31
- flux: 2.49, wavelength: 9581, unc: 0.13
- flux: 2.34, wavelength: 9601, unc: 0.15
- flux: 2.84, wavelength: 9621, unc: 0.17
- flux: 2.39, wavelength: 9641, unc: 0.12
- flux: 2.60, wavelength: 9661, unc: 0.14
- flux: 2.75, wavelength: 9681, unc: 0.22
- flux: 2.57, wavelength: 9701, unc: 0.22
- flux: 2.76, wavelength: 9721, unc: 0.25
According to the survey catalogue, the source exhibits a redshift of 0.32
